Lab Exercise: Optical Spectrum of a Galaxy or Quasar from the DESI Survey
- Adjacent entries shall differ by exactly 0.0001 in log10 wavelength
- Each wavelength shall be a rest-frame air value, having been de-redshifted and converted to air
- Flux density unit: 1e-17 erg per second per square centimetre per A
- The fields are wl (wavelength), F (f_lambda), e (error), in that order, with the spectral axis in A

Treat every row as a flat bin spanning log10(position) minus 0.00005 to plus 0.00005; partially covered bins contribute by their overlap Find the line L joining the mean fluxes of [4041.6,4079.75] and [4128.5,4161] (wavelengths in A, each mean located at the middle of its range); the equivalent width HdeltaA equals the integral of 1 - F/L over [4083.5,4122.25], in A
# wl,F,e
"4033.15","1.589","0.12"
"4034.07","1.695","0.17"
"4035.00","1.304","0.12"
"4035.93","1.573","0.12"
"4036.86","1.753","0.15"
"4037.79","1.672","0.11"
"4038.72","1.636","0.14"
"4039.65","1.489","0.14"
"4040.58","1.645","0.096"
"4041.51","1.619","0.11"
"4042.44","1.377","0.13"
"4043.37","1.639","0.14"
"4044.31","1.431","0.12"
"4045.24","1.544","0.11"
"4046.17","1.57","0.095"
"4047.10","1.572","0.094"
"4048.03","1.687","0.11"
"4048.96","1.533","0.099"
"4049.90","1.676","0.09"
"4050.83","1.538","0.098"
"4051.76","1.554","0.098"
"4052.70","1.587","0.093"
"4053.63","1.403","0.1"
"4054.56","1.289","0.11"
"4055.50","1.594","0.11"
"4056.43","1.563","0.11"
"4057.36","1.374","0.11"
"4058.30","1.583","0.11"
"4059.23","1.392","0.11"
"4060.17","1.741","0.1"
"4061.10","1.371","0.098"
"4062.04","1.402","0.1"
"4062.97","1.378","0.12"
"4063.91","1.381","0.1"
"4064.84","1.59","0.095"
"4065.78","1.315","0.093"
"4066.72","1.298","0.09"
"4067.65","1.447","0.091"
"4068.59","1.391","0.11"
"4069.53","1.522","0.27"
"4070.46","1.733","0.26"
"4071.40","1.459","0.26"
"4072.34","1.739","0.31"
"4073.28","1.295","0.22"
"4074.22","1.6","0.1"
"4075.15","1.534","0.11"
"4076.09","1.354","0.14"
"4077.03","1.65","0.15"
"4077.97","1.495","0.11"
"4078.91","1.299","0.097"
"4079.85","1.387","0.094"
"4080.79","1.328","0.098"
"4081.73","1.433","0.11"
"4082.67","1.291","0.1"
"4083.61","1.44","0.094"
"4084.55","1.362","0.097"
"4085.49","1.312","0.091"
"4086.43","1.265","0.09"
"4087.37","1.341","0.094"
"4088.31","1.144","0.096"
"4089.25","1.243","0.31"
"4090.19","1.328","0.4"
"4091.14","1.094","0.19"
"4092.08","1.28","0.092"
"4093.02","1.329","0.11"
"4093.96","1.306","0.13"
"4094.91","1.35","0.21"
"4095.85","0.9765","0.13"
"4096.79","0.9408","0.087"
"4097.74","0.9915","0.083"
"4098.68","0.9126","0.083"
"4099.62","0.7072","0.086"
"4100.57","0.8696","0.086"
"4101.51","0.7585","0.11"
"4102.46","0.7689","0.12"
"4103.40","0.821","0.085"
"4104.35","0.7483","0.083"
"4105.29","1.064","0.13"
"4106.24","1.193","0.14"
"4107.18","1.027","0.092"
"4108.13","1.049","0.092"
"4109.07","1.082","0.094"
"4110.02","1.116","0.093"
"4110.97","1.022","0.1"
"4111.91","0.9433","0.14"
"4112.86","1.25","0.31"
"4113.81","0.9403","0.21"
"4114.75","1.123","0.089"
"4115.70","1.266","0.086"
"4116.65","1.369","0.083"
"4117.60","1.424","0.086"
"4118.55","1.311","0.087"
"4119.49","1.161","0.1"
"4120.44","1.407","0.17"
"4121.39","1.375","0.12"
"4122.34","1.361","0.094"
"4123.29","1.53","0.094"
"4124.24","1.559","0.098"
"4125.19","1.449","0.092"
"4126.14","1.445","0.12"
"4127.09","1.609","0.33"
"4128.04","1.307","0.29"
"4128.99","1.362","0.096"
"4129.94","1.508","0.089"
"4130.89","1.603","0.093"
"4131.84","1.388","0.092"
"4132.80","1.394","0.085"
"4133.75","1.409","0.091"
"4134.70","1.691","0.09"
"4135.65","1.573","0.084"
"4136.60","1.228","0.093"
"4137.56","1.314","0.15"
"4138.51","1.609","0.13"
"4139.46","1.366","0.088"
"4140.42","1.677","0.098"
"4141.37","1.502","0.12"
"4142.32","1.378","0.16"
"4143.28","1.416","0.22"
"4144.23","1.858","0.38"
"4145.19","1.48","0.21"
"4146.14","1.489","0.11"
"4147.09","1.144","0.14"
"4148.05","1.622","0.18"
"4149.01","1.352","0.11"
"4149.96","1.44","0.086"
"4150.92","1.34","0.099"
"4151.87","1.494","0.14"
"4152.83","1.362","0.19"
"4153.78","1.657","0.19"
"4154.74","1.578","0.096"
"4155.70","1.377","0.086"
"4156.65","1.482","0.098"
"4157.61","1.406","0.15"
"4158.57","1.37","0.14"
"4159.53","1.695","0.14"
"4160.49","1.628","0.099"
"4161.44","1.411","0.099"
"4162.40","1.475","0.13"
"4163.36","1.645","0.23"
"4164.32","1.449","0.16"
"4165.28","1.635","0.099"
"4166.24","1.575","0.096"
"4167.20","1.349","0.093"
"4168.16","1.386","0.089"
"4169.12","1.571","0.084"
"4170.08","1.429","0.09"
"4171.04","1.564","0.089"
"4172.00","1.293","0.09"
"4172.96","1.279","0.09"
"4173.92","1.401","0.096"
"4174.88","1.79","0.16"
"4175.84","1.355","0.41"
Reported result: 9.3 A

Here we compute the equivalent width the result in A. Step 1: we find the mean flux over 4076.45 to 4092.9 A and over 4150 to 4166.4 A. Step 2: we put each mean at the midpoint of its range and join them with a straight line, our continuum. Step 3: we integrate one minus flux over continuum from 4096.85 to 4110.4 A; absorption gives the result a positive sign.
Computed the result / 4.4 A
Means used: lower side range 1.33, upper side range 1.5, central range 0.935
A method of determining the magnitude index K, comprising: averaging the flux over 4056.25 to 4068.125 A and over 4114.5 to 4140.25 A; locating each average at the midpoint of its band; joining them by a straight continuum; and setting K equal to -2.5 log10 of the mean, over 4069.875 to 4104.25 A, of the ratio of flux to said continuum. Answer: 0.15 mag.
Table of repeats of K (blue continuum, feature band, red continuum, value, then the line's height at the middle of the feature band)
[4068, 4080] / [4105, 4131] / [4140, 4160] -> 0.165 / 1.49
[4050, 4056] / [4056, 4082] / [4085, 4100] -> -0.079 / 1.37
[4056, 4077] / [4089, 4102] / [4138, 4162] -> 0.349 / 1.48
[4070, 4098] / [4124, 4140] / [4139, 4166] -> -0.009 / 1.45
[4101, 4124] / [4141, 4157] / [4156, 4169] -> -0.052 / 1.4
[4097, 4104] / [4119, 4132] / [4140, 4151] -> -0.201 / 1.19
